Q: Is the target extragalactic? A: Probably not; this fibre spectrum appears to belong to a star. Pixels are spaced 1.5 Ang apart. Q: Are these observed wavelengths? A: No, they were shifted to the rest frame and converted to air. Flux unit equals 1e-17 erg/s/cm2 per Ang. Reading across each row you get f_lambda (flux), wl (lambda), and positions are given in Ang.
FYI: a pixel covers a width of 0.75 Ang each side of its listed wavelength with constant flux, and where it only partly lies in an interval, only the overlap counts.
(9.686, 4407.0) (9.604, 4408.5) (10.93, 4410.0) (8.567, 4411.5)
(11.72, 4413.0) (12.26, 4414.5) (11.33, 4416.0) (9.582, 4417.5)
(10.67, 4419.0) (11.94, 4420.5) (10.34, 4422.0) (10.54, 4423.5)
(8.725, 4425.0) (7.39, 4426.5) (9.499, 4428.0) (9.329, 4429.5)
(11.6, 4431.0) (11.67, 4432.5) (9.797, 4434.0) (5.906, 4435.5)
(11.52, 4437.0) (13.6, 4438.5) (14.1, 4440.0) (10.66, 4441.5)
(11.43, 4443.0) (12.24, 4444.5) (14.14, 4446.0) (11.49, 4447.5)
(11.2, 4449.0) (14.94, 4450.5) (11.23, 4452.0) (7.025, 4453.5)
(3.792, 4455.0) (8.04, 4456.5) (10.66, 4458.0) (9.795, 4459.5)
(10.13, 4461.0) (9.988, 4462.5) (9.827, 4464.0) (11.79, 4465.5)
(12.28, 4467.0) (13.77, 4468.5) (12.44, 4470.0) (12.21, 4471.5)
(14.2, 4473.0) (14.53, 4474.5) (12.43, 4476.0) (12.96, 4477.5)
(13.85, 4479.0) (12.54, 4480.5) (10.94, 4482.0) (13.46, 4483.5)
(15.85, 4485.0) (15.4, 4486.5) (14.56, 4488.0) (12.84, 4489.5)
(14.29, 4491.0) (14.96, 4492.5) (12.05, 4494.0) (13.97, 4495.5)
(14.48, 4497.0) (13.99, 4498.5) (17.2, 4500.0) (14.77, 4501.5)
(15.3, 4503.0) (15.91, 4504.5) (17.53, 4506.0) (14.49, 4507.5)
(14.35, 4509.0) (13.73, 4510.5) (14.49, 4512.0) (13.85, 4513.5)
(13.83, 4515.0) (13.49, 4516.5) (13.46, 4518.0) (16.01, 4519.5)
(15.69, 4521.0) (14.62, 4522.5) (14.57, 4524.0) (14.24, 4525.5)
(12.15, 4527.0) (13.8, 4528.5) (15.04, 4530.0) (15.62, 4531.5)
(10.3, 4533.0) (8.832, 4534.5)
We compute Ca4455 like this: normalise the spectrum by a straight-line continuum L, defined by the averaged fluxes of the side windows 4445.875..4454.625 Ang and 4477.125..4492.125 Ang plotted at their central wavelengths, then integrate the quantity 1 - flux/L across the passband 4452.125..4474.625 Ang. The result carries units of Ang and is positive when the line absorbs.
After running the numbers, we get 3.0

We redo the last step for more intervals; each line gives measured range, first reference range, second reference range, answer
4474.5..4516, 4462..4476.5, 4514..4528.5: -2.9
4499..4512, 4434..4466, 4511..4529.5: -1.8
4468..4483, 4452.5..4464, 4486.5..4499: -2.3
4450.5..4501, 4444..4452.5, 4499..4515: 5.2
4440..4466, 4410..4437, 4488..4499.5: 2.4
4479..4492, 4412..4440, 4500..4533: -0.6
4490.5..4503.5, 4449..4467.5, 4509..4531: -1.9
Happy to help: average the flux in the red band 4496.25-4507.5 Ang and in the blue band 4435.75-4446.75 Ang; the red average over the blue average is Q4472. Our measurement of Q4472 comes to 1.3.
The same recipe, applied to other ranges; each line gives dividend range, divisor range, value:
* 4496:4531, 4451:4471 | 1.44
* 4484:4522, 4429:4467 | 1.37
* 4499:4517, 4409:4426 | 1.42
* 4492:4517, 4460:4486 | 1.17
